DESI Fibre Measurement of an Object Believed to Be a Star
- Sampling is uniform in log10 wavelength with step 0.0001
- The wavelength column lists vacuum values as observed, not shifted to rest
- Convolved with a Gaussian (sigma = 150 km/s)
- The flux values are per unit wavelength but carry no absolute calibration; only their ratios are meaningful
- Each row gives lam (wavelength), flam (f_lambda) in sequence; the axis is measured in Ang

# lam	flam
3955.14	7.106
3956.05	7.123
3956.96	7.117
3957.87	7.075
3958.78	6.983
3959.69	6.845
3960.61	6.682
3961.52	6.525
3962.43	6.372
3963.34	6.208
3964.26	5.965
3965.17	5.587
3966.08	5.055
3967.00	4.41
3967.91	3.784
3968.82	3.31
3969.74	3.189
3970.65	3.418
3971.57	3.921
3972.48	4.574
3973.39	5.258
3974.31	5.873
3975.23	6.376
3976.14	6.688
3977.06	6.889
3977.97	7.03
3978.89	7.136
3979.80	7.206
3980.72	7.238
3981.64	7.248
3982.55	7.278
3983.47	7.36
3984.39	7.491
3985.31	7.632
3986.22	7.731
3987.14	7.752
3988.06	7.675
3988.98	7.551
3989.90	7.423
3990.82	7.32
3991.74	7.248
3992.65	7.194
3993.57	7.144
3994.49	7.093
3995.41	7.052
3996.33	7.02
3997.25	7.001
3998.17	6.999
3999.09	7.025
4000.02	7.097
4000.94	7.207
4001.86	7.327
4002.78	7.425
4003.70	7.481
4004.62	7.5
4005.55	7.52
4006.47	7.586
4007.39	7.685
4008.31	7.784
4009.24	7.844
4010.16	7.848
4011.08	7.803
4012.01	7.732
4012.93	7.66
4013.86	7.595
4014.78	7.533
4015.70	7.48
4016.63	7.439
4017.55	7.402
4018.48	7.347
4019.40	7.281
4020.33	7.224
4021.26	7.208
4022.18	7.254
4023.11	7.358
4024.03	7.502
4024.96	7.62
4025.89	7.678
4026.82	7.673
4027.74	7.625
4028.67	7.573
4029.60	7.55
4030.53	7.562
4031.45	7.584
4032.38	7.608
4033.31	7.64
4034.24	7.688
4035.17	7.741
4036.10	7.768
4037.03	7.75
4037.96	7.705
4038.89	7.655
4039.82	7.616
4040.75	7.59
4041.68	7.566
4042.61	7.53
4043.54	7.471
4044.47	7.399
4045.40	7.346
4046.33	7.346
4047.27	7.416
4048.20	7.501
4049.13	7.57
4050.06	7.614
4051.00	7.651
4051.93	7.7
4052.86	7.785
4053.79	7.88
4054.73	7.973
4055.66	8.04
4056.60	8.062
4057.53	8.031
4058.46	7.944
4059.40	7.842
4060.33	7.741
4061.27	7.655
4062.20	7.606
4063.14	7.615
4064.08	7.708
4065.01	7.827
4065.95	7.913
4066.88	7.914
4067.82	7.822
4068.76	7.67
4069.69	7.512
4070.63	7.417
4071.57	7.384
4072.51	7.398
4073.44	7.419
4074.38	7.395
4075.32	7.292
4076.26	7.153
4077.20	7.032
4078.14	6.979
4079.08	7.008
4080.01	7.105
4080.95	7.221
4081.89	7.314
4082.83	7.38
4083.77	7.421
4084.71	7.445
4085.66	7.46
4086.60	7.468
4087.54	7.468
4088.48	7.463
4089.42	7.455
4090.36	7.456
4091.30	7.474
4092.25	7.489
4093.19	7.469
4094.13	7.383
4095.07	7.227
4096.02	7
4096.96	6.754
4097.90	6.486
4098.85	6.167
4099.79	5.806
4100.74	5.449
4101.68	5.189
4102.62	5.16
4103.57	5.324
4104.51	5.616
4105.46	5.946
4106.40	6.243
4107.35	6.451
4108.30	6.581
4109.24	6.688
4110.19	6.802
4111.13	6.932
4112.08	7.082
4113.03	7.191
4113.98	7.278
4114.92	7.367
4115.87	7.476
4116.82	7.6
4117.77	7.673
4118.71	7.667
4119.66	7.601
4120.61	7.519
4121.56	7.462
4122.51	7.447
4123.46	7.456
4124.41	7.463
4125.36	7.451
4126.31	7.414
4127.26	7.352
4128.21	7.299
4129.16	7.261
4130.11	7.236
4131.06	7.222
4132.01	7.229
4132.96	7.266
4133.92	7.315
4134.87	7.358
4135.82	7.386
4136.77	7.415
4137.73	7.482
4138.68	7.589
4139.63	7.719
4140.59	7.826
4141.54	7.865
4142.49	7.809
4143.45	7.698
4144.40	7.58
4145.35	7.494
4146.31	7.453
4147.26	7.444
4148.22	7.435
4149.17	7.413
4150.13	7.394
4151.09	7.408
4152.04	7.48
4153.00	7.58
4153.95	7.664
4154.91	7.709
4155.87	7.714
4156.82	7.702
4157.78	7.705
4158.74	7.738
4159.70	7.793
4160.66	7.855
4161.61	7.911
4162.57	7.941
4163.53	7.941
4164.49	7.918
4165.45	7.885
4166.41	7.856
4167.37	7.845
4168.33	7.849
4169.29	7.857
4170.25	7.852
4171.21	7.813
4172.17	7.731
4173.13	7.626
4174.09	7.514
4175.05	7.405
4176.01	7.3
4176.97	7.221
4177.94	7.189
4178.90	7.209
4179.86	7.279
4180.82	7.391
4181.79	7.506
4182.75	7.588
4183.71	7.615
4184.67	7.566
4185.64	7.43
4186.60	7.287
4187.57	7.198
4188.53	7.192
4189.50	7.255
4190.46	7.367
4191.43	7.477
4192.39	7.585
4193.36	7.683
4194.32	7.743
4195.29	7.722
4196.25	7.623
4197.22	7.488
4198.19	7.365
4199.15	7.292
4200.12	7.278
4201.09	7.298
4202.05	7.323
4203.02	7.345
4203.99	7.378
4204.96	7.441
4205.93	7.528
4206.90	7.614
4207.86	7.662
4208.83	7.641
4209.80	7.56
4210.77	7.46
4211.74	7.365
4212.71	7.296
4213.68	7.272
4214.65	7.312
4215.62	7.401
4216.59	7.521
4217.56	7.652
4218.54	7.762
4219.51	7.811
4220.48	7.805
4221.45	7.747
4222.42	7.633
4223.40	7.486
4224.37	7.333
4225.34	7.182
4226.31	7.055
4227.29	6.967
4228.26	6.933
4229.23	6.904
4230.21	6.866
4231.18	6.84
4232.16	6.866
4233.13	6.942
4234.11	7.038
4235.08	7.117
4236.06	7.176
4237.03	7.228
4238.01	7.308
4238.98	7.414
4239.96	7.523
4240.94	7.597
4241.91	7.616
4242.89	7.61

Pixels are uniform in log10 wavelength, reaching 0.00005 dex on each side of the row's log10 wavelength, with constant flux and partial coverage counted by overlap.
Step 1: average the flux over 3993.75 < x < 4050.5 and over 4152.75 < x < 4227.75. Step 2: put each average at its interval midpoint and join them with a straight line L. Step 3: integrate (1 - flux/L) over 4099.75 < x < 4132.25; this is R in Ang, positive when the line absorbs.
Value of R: 2.7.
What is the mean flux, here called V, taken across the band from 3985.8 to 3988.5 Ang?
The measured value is 7.71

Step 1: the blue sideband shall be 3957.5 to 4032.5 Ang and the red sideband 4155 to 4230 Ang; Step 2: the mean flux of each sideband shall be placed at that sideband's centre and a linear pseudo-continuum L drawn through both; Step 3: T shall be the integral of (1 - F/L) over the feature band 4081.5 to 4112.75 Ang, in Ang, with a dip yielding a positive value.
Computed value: 2.0 Ang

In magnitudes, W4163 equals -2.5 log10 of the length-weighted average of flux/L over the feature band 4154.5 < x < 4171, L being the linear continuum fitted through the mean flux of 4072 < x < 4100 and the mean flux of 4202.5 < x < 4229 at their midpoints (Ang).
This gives -0.07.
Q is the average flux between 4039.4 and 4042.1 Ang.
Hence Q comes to 7.59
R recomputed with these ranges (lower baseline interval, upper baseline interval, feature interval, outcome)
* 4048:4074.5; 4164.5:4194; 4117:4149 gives 0.5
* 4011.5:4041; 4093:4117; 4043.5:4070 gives -2.1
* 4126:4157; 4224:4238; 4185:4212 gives -0.9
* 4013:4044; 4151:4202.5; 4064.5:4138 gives 4.1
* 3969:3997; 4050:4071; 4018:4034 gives -0.5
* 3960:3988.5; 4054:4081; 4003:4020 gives -2.3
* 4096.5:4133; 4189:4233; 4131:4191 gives -3.8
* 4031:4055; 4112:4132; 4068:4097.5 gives 0.7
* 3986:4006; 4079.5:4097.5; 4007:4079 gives -2.7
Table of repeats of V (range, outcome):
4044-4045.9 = 7.39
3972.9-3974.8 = 5.54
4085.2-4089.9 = 7.47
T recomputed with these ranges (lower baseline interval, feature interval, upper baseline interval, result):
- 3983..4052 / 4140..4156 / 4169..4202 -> -0.2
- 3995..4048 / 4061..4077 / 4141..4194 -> -0.1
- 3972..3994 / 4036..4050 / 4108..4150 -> -0.7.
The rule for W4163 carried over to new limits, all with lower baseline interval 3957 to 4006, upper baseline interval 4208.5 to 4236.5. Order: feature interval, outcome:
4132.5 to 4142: -0.071 mag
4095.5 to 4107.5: 0.164 mag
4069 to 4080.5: -0.065 mag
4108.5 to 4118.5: -0.037 mag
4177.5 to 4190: -0.027 mag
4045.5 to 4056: -0.134 mag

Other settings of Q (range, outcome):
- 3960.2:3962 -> 6.61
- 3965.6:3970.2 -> 3.96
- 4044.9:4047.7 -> 7.36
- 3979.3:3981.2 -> 7.22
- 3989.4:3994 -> 7.28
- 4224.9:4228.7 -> 7.03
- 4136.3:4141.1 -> 7.6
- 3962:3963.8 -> 6.28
